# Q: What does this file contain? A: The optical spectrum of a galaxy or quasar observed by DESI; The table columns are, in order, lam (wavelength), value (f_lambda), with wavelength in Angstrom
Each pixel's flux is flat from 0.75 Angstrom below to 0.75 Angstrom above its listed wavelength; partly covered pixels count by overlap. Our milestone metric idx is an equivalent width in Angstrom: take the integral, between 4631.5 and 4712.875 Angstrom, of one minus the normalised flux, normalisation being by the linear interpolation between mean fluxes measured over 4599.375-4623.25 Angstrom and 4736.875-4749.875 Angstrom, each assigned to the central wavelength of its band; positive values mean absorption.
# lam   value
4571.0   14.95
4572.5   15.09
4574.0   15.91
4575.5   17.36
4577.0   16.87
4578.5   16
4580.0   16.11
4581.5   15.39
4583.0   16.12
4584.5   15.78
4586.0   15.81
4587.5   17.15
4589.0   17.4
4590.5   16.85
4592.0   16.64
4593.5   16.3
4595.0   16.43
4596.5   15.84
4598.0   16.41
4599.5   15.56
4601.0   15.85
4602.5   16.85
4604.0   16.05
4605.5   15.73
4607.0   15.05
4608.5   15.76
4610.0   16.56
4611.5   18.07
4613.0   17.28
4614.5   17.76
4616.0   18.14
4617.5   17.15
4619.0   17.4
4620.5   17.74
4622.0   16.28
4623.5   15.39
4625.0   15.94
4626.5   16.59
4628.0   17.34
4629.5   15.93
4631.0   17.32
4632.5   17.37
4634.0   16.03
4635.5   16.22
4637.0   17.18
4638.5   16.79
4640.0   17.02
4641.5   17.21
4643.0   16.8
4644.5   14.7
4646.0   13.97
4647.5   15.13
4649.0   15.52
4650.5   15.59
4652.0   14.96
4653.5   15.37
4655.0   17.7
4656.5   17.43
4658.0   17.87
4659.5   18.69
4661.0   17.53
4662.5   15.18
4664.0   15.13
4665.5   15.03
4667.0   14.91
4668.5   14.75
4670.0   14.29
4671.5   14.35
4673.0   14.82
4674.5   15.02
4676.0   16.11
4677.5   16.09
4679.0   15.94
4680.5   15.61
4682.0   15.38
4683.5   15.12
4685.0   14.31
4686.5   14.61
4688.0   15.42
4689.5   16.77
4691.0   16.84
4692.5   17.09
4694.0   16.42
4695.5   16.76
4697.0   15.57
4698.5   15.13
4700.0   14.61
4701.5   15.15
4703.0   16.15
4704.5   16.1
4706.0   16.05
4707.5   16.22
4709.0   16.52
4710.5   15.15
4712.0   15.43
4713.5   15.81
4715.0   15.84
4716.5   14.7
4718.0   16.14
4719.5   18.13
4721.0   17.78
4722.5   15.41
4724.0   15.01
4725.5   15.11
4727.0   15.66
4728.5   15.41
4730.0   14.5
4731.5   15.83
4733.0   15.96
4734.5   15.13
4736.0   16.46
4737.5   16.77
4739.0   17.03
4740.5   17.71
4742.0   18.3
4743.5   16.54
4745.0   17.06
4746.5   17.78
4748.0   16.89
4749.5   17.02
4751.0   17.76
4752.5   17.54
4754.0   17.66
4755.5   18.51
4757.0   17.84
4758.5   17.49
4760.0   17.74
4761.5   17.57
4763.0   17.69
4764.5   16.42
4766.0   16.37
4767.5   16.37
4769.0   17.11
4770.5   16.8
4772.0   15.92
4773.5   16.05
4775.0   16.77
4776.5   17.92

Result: 5.16 Angstrom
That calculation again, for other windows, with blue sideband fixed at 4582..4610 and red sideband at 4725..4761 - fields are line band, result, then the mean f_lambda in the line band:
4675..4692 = 0.9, 15.7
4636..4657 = 0.4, 16.1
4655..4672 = 0.5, 16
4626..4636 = -0.2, 16.7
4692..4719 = 1.4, 15.8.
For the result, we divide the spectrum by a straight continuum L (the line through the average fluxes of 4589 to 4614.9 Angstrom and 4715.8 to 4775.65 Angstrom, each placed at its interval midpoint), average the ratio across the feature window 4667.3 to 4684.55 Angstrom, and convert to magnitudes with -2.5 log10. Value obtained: 0.09 mag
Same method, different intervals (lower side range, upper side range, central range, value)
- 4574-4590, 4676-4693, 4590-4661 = -0.03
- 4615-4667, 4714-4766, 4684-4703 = 0.06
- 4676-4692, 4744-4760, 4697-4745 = 0.05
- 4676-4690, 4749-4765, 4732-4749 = 0.02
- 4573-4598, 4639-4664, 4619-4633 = -0.03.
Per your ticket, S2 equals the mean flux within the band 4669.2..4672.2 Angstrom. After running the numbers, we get 14.3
